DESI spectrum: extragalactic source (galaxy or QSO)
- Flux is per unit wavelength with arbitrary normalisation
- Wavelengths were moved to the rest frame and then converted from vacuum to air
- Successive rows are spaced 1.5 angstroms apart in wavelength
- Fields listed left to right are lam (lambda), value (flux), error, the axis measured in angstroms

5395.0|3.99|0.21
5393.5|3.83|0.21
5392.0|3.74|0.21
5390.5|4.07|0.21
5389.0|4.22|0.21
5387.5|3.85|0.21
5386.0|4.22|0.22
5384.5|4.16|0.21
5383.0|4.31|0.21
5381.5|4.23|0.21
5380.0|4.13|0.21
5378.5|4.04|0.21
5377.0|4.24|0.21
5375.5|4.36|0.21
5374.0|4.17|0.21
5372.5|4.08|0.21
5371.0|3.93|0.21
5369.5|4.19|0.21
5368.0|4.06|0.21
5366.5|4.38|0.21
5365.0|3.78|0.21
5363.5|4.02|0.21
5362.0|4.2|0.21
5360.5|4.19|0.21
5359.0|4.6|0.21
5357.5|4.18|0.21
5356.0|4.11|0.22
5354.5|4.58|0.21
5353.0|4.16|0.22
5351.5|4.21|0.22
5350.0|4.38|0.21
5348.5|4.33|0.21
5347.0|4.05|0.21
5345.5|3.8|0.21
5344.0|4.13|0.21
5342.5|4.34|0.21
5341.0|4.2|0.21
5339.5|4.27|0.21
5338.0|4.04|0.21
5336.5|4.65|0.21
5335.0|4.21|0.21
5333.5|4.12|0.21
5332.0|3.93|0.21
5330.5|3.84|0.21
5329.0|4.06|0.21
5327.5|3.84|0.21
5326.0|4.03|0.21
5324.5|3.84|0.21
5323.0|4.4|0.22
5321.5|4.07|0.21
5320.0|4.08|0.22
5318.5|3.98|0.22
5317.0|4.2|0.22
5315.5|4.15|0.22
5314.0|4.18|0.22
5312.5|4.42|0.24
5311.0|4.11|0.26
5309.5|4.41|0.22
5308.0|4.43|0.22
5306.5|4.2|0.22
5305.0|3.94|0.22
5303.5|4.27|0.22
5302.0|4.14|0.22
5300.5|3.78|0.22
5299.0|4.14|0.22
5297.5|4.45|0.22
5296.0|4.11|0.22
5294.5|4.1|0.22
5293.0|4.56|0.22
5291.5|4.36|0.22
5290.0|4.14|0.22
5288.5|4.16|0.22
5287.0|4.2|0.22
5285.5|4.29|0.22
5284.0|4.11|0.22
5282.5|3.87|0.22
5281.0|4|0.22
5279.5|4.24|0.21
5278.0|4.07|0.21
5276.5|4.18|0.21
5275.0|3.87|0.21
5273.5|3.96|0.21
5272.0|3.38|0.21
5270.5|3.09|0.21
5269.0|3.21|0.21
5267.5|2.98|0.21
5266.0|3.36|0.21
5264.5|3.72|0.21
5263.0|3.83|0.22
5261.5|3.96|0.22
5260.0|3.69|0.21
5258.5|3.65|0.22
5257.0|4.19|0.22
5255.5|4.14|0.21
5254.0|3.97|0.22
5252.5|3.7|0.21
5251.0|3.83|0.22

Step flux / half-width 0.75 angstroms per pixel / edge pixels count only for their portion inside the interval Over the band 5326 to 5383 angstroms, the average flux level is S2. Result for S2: 4.16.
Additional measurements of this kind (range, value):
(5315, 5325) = 4.11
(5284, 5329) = 4.17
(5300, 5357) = 4.16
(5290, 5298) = 4.3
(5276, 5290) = 4.12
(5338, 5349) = 4.15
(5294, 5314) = 4.19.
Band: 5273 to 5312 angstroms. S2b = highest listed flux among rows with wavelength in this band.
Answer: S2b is 4.56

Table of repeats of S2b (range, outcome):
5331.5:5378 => 4.65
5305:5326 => 4.43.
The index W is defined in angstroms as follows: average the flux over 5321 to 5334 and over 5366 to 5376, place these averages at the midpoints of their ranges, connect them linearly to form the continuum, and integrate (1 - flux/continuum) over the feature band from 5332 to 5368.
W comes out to -1.0 angstroms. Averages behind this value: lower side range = 4.01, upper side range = 4.16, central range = 4.21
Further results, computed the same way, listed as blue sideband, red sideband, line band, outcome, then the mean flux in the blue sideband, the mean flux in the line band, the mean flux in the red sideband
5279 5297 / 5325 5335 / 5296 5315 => -0.47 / 4.18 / 4.2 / 3.98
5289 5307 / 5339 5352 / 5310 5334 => 0.60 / 4.18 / 4.08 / 4.19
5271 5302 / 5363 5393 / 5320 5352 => -0.22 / 4.09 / 4.13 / 4.11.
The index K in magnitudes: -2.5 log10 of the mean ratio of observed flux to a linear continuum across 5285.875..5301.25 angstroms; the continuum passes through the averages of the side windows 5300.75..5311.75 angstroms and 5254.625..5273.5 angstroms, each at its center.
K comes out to -0.05 mag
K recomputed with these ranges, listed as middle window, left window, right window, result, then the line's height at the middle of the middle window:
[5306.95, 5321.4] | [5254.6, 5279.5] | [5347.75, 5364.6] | -0.05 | 4.01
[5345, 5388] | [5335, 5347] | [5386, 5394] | -0.03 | 4.08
